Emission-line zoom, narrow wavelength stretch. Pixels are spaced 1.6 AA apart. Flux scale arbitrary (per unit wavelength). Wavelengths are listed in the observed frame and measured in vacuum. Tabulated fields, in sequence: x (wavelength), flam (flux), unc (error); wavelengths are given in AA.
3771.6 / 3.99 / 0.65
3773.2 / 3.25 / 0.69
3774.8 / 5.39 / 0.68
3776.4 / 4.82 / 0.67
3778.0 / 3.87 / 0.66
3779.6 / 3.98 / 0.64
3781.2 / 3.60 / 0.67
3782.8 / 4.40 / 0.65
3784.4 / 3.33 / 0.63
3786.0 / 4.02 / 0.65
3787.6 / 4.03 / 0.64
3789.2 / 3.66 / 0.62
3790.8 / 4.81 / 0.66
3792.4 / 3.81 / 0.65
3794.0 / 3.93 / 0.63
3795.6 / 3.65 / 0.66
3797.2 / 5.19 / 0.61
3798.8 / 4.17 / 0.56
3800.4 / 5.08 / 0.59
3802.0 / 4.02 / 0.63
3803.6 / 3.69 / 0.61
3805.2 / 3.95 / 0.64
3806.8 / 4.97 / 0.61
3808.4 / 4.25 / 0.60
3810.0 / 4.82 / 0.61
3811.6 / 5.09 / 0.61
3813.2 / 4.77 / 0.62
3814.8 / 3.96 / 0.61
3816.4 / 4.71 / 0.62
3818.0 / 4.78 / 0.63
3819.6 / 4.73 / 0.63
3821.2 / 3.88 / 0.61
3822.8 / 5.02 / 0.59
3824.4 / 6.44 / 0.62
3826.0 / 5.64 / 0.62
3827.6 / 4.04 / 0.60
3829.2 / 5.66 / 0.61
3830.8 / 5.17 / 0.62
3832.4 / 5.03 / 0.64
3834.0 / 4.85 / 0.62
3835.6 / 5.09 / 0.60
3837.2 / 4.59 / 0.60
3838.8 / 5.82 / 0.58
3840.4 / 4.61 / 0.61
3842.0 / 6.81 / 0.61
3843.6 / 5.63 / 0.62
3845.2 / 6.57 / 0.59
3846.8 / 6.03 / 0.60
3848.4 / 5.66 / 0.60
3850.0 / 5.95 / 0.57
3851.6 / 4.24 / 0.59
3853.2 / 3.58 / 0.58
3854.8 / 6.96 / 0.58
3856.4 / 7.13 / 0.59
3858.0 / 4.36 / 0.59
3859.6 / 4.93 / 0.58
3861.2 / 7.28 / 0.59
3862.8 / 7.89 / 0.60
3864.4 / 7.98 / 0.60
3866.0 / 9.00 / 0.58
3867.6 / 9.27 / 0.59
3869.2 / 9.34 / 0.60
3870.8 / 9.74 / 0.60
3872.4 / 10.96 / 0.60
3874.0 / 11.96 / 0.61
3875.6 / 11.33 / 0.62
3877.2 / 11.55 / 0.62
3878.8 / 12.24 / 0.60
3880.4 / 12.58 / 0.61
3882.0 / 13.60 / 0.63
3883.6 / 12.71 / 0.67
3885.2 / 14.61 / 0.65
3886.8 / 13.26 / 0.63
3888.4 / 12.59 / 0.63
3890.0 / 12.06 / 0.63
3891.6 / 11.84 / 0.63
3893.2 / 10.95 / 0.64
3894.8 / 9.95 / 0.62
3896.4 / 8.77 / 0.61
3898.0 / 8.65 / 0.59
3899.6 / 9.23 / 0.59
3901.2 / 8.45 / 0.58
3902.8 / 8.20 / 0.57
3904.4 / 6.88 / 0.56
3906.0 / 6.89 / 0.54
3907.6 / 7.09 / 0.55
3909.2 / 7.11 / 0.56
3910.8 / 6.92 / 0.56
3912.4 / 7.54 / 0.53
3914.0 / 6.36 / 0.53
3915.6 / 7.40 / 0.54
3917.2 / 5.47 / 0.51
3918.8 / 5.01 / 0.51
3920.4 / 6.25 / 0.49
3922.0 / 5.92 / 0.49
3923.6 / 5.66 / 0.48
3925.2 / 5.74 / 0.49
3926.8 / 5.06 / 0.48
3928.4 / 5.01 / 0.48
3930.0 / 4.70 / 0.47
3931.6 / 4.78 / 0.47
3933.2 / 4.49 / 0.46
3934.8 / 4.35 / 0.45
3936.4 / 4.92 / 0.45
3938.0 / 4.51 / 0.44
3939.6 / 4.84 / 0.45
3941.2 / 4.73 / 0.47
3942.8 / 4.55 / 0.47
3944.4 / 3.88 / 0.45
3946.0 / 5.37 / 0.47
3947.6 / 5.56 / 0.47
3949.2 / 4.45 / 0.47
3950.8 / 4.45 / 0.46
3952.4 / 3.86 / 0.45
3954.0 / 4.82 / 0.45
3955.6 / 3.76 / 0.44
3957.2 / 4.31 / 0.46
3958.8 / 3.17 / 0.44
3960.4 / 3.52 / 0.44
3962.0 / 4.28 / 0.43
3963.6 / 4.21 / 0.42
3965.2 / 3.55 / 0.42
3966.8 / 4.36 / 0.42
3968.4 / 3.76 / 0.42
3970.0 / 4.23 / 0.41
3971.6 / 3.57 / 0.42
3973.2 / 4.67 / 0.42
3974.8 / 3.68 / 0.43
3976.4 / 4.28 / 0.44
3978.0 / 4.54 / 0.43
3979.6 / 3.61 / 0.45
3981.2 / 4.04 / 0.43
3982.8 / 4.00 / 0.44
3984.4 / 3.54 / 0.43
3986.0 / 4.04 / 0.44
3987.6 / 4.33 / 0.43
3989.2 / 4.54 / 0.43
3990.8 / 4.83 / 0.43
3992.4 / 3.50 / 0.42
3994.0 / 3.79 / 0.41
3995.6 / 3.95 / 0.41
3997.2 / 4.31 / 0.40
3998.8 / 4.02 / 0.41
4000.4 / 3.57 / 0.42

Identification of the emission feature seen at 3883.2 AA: C IV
